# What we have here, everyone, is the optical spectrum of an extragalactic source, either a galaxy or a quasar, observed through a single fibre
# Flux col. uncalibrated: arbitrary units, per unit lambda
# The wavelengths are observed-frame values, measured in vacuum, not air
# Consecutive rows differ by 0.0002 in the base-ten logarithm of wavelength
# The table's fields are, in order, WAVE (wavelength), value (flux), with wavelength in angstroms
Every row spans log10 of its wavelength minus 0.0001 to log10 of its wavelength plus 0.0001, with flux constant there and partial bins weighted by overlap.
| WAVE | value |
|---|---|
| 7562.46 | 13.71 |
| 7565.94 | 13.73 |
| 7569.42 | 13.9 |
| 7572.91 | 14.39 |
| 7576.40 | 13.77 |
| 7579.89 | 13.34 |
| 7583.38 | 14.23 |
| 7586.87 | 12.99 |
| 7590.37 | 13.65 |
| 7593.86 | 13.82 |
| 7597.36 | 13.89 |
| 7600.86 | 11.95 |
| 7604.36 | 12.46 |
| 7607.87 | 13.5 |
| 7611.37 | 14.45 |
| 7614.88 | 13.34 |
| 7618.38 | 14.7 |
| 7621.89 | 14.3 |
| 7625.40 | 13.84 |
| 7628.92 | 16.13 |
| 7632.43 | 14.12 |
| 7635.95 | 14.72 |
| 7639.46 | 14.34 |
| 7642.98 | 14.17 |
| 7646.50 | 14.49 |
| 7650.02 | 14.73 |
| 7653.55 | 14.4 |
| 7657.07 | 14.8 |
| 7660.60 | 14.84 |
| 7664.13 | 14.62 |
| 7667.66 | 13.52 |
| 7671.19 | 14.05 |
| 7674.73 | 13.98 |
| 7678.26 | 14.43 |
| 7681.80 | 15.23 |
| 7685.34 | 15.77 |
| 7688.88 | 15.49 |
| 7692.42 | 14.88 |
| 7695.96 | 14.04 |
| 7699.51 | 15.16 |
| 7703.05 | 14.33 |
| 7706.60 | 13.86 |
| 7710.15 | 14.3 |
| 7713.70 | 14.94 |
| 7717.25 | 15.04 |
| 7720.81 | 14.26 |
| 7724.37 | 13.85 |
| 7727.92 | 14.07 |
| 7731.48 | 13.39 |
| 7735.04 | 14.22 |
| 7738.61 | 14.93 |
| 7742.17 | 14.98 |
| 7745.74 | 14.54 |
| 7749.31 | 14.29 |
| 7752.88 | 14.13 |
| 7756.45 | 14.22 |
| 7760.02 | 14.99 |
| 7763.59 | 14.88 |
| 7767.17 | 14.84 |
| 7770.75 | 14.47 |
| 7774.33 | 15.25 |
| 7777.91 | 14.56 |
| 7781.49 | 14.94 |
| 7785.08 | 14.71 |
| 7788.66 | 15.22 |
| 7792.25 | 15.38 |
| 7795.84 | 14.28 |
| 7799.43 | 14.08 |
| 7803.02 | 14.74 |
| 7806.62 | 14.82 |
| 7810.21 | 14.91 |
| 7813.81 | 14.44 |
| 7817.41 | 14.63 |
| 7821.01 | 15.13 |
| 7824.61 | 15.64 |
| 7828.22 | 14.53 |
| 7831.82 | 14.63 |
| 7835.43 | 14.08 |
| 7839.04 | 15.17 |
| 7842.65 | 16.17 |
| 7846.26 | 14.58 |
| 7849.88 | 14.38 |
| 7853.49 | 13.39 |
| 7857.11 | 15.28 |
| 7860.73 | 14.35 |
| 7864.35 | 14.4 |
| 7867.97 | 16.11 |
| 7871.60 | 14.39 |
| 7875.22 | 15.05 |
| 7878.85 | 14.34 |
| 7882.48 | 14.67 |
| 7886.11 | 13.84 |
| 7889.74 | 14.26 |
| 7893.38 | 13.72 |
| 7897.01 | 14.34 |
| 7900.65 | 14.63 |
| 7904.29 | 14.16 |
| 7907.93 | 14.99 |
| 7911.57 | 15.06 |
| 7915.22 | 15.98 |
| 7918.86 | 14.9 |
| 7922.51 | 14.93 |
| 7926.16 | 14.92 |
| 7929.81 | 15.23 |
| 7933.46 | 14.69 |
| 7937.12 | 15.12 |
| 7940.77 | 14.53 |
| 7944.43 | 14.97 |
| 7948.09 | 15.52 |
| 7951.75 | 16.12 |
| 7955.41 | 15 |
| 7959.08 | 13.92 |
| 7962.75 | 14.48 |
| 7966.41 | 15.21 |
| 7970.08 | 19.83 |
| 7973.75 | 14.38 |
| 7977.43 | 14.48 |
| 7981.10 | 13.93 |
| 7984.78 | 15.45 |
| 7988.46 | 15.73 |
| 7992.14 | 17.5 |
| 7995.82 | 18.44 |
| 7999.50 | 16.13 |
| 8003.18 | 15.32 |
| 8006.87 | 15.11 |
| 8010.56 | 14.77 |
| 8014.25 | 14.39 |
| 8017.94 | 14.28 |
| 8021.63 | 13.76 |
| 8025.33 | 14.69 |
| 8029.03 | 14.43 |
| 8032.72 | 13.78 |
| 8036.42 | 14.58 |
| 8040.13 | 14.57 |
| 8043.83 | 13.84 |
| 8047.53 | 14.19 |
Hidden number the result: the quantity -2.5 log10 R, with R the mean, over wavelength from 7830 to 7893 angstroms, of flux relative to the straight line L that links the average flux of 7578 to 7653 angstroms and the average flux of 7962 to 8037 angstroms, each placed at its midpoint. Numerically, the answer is 0.01 mag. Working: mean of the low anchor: 14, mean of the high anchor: 15.3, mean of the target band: 14.6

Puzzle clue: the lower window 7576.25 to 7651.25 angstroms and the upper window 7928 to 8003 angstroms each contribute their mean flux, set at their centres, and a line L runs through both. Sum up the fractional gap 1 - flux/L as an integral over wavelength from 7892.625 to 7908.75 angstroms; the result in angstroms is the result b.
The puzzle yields 0.9 angstroms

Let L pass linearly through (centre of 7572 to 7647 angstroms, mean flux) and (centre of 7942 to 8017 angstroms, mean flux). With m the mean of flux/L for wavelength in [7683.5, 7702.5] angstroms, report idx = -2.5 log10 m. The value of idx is -0.06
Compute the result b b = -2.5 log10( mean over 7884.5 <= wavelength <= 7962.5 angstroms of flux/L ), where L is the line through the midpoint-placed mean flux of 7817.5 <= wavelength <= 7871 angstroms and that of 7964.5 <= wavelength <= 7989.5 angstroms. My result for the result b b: 0.03 mag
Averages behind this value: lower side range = 14.8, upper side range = 15.6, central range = 14.8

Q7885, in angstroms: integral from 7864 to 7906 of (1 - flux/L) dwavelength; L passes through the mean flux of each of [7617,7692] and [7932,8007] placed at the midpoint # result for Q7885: 2.2 angstroms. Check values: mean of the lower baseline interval 14.6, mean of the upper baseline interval 15.5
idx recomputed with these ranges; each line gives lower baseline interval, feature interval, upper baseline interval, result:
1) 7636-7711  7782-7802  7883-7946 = -0.01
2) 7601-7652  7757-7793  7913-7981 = -0.02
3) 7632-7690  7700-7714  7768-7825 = 0.02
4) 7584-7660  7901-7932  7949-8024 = 0.01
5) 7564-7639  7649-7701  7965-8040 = -0.04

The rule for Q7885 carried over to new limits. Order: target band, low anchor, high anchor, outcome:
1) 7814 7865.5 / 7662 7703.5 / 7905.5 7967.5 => 0.49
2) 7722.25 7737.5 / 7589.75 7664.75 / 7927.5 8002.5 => 0.66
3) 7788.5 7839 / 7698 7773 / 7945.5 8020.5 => 0.12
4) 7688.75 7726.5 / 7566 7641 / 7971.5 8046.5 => -0.90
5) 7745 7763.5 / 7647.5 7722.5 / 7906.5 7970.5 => 0.37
